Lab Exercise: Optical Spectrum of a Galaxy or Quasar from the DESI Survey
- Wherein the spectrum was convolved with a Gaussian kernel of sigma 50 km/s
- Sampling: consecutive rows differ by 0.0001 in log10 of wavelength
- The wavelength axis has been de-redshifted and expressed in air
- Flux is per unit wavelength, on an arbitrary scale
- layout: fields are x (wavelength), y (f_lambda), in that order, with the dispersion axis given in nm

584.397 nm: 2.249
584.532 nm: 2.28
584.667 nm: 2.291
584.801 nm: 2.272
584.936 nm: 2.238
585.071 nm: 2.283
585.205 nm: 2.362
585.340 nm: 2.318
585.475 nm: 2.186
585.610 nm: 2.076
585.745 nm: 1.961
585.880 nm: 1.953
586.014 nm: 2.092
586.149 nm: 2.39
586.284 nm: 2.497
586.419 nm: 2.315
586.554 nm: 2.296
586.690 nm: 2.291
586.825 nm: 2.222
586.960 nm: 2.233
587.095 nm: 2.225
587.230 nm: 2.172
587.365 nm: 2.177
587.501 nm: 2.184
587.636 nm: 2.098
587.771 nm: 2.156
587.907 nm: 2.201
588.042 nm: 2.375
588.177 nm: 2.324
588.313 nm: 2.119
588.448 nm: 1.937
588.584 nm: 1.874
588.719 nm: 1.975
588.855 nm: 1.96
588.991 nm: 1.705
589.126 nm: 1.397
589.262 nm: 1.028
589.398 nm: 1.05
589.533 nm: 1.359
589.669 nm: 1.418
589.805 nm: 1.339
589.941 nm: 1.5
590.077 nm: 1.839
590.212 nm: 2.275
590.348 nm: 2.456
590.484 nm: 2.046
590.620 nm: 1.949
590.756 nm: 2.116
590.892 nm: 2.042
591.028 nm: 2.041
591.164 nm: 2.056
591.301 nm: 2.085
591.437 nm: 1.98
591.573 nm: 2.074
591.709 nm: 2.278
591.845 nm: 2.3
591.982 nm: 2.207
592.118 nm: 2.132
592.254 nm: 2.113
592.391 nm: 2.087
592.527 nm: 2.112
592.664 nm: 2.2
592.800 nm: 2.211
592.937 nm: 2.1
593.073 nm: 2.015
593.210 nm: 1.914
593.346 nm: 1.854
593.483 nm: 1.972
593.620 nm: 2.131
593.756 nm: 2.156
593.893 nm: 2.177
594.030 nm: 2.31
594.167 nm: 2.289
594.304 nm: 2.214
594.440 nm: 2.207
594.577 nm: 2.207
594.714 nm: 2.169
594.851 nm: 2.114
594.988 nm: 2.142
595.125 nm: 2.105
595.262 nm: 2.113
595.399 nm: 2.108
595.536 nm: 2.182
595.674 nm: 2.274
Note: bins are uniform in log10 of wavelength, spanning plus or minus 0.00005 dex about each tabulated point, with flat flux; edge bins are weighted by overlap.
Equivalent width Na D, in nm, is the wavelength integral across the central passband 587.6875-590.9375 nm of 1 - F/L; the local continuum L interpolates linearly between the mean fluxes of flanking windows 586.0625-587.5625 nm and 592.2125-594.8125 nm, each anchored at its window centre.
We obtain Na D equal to 0.54 nm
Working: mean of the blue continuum 2.27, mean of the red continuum 2.13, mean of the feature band 1.85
